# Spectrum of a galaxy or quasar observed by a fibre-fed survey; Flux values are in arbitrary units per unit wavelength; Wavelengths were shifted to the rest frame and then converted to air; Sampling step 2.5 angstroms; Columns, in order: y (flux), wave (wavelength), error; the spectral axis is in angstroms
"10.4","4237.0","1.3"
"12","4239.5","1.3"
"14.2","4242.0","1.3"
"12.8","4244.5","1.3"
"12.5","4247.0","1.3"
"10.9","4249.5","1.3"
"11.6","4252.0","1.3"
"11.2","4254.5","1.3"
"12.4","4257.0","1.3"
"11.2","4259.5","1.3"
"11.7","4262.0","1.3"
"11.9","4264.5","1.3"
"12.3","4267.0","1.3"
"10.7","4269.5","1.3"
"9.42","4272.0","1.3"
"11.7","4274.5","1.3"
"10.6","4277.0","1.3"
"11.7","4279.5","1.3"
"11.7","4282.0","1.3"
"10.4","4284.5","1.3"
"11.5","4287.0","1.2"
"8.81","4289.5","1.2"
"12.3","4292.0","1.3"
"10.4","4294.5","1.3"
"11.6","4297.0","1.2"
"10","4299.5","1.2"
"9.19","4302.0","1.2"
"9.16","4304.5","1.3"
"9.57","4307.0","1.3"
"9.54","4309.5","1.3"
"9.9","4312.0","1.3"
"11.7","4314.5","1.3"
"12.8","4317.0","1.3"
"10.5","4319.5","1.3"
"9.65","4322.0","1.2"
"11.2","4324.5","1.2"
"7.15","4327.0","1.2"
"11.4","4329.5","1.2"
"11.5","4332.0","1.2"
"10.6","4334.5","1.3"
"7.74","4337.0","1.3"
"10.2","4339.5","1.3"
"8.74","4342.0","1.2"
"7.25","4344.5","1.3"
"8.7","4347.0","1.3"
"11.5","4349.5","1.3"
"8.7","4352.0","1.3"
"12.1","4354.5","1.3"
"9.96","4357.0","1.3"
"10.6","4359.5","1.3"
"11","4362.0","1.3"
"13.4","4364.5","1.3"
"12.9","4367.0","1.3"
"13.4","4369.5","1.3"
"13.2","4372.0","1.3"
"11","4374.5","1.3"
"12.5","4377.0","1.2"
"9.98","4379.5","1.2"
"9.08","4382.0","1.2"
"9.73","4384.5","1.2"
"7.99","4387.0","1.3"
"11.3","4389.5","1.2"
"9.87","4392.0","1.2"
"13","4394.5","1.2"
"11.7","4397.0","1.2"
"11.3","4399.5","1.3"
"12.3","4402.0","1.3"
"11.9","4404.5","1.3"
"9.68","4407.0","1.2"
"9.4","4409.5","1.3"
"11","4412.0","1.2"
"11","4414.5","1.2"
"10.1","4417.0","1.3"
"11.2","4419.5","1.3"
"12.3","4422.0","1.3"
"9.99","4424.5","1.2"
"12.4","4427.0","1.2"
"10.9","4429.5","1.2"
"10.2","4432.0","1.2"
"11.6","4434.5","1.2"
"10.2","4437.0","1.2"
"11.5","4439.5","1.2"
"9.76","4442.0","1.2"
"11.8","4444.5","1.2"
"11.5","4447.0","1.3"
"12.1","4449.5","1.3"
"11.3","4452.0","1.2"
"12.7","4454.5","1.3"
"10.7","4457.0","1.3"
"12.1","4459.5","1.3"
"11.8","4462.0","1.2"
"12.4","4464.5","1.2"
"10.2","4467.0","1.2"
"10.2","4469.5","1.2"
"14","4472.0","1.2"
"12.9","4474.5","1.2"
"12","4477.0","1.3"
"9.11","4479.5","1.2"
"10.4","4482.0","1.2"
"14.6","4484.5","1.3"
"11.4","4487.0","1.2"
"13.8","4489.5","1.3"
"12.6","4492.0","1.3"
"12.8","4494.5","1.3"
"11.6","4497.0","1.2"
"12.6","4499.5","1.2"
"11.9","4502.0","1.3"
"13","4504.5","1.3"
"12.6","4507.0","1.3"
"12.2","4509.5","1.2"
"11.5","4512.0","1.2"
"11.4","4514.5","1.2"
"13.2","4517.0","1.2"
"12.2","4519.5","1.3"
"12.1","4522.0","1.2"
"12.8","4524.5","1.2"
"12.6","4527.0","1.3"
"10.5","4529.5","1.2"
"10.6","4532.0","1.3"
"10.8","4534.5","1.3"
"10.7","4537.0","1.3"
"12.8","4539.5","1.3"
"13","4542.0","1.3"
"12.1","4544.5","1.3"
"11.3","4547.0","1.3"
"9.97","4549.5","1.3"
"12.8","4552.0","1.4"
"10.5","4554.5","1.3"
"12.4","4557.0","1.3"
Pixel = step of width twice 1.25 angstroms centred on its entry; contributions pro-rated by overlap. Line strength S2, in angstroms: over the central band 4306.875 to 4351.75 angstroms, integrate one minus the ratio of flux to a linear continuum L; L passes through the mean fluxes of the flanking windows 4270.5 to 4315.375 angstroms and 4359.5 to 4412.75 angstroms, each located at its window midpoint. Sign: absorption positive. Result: 3.4 angstroms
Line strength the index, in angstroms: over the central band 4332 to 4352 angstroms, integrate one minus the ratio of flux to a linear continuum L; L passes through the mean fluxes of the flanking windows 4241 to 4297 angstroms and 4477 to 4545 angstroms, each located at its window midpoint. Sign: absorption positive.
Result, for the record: 3.9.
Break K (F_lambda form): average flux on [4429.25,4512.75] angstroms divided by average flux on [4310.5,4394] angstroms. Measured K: 1.1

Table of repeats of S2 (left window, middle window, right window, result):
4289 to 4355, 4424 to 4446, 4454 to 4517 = 0.9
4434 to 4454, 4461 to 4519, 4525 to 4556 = -3.7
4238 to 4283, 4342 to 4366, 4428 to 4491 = 2.8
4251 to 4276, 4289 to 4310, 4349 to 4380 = 2.5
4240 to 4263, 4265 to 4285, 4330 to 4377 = 1.1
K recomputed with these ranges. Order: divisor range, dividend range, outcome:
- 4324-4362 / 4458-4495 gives 1.22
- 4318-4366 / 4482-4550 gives 1.19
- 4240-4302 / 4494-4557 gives 1.05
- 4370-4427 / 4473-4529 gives 1.12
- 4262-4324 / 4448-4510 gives 1.12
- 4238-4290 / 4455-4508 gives 1.05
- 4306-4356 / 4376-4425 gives 1.07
